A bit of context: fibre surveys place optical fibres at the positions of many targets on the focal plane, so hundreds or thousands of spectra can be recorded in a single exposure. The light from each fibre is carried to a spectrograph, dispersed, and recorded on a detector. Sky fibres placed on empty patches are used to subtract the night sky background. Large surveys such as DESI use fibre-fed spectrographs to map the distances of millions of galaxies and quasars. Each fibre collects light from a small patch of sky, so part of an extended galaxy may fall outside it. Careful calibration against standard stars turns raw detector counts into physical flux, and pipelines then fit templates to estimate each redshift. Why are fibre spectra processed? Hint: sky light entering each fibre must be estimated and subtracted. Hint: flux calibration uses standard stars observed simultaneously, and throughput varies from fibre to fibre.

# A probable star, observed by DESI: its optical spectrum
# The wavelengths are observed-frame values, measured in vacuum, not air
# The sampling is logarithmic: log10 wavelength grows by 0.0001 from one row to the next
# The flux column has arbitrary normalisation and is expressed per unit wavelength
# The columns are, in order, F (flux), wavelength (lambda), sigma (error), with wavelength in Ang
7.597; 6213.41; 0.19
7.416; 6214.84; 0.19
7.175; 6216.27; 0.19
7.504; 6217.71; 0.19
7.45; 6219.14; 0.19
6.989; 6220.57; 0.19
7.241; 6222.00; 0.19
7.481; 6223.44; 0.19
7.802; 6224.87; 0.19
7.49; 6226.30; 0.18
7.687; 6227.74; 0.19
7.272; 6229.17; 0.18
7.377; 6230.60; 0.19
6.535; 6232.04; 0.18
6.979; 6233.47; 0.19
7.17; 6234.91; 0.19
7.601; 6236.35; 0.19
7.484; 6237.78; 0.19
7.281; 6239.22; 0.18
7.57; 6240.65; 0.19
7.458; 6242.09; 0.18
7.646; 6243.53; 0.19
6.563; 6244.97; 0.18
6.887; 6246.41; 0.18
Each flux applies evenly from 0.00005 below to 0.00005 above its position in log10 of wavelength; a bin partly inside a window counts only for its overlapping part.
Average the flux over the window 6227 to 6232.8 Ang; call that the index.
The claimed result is 7.22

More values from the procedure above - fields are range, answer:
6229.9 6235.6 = 7.01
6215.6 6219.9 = 7.37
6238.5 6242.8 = 7.44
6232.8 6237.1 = 7.25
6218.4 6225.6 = 7.4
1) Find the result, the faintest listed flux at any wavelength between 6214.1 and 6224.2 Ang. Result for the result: 6.989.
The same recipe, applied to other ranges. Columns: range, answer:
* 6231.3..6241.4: 6.535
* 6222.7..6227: 7.481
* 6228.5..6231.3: 7.272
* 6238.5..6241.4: 7.281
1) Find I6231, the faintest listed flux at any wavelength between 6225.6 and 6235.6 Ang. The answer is 6.535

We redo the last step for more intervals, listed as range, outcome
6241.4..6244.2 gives 7.458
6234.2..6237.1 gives 7.17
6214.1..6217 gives 7.175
